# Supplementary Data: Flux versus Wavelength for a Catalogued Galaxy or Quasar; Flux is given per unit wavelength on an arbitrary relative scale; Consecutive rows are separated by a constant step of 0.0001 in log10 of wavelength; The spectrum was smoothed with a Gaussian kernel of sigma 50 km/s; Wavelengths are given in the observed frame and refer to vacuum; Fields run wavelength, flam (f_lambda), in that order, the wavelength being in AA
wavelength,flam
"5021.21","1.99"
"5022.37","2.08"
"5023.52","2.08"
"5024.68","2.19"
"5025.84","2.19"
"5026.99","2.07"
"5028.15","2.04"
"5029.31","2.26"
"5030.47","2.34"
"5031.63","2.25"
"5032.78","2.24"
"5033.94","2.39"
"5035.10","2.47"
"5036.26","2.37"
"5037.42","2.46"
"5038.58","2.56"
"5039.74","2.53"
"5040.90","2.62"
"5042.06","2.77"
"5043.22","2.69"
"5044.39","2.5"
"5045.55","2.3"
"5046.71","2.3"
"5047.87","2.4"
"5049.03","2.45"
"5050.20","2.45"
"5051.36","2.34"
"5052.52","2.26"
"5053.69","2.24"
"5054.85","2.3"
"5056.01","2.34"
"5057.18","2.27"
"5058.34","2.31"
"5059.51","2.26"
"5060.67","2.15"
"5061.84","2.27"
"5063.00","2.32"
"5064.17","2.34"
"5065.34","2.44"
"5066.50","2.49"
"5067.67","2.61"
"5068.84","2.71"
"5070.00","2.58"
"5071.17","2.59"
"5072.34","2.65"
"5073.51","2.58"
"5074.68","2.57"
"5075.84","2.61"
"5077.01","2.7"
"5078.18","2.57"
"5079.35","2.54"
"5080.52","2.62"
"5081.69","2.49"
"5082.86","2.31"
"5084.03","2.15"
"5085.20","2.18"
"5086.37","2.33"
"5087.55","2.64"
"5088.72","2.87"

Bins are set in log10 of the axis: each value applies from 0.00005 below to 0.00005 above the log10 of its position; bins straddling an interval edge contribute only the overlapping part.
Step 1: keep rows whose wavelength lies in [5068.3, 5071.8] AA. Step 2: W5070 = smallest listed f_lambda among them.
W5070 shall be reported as 2.58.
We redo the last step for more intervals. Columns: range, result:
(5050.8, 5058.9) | 2.24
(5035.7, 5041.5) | 2.37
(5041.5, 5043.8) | 2.69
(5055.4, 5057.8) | 2.27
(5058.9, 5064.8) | 2.15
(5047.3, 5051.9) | 2.34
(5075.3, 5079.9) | 2.54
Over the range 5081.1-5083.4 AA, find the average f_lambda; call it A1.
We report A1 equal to 2.4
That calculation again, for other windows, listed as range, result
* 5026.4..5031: 2.18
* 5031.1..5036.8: 2.35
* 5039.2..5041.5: 2.58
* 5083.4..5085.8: 2.17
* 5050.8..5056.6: 2.3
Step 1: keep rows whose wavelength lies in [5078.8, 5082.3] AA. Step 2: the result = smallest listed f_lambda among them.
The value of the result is 2.49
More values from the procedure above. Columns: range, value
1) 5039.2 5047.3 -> 2.3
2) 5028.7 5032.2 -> 2.25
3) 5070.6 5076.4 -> 2.57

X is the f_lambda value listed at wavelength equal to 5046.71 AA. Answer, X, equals 2.3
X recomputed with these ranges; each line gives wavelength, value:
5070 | 2.58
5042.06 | 2.77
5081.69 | 2.49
